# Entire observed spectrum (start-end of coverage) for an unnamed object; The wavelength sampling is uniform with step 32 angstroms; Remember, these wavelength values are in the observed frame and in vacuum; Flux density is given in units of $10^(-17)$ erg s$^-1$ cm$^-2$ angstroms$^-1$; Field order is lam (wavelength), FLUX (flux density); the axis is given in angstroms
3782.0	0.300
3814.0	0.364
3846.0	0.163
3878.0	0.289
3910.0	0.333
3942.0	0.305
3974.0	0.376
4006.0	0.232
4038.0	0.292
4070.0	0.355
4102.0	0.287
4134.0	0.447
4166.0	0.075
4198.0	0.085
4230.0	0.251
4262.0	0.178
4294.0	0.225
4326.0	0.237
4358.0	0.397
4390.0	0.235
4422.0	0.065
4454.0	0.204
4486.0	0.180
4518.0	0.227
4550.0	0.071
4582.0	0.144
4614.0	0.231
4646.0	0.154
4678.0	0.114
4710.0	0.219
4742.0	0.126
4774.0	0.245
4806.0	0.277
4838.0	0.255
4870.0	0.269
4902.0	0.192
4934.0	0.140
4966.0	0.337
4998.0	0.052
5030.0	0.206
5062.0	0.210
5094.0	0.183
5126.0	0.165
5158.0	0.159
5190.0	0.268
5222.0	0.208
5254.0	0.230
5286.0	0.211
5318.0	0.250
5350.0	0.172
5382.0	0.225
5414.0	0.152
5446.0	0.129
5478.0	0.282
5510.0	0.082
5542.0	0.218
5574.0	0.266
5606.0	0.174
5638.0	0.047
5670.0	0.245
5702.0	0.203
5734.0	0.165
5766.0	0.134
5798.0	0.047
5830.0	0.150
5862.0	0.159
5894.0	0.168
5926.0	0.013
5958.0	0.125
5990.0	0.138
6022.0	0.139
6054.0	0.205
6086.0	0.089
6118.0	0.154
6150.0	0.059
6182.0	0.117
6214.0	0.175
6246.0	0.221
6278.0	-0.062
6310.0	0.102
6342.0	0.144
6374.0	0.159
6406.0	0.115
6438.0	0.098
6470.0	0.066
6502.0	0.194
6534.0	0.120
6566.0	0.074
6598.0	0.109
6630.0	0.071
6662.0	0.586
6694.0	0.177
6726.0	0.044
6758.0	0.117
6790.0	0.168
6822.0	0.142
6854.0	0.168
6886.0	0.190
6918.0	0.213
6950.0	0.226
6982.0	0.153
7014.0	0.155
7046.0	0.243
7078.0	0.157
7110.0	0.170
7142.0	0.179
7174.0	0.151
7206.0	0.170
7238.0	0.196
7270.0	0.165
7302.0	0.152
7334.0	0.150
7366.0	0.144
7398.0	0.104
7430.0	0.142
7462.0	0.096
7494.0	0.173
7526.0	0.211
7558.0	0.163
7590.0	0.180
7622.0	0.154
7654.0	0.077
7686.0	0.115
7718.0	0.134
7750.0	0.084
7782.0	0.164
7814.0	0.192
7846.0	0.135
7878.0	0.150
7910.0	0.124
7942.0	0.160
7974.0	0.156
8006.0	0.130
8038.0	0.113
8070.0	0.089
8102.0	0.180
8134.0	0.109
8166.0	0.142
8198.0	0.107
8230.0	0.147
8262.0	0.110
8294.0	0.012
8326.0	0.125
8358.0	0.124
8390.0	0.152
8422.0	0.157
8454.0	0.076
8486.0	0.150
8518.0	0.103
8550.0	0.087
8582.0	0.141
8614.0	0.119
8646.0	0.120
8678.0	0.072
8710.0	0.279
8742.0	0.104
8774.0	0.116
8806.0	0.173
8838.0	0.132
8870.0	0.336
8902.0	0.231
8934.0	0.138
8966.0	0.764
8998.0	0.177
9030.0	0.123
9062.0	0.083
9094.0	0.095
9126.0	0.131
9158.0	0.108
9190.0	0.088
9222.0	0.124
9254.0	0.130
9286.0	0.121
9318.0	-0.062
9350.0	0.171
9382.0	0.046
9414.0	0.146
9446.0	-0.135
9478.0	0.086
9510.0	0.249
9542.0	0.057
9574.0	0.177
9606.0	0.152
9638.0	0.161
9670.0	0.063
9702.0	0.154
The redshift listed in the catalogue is 0.789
